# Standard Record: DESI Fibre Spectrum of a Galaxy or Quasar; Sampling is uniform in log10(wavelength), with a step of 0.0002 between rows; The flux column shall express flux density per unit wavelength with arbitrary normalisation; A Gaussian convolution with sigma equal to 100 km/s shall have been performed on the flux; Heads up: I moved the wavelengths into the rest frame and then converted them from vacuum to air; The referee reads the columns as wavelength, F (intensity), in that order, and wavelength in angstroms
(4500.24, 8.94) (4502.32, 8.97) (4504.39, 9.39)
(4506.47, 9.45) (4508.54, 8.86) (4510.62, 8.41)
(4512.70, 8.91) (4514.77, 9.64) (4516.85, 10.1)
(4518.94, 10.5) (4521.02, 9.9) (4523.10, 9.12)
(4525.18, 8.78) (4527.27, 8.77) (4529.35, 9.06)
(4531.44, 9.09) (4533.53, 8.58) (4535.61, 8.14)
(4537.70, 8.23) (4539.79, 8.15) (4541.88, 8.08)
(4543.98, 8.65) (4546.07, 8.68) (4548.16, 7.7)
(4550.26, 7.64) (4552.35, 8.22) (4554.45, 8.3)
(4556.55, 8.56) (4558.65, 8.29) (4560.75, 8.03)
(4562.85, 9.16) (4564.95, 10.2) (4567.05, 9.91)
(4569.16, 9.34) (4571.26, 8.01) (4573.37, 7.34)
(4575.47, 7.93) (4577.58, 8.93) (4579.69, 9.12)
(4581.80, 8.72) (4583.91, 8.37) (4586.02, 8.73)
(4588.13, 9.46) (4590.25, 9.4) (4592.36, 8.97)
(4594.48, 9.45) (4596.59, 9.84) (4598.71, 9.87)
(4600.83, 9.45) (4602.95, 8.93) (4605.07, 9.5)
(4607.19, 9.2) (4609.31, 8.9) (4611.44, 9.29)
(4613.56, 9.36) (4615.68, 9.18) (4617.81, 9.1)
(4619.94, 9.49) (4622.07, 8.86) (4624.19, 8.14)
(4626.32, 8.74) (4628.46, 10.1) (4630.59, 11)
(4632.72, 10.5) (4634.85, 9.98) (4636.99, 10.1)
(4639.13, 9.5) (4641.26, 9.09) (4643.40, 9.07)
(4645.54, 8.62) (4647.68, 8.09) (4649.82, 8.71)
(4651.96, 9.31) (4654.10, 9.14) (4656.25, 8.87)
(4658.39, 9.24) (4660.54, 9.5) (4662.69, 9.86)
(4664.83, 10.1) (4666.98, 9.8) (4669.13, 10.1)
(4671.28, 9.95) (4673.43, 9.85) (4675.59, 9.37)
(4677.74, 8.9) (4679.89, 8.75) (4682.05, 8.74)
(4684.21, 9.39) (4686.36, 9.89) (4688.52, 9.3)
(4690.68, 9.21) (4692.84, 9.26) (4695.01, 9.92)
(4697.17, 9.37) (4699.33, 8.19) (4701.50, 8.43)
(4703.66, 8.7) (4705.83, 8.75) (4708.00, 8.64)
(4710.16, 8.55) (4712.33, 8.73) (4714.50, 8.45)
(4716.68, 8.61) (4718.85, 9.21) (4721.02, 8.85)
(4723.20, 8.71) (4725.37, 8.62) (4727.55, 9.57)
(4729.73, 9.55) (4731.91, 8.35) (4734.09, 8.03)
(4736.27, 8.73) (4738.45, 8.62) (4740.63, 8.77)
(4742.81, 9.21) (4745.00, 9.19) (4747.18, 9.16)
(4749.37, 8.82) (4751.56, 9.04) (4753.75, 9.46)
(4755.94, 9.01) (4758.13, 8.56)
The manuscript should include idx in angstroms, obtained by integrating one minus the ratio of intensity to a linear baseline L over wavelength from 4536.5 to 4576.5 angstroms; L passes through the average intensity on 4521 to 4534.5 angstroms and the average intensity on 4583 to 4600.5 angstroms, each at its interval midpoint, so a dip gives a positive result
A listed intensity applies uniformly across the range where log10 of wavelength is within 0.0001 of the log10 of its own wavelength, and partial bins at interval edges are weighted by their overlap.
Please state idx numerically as 2.9 angstroms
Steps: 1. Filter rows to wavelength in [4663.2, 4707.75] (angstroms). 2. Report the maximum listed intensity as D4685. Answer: 10.1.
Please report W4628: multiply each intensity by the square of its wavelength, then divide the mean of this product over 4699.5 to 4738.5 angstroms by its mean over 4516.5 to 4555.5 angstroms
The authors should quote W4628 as 1.1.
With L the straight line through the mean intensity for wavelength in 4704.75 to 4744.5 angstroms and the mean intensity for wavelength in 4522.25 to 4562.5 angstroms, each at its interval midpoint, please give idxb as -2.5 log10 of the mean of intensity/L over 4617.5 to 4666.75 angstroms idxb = -0.09 mag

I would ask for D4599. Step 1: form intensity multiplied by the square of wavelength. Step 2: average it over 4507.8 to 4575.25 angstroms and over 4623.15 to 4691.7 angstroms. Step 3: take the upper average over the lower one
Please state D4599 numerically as 1.13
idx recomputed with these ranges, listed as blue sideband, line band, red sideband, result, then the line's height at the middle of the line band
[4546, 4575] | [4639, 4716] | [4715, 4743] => -3.72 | 8.72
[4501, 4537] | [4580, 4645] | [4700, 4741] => -2.81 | 8.95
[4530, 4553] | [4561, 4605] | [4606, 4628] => -1.67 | 8.72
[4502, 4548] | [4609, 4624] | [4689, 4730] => -0.33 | 8.93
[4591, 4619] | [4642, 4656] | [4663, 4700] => 0.83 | 9.39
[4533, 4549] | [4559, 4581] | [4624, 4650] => -0.41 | 8.62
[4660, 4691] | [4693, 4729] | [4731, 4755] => 1.27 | 9.17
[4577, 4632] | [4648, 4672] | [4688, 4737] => -1.10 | 9.04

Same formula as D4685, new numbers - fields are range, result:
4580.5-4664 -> 11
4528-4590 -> 10.2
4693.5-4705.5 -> 9.92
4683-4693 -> 9.89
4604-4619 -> 9.5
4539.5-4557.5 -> 8.68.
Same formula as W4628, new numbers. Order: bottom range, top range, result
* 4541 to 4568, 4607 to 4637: 1.14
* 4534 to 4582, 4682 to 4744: 1.12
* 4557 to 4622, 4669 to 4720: 1.05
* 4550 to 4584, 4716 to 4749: 1.11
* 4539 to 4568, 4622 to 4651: 1.13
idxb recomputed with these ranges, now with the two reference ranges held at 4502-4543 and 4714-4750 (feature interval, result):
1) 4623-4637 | -0.10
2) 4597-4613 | -0.05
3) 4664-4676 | -0.11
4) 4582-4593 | 0.00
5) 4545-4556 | 0.11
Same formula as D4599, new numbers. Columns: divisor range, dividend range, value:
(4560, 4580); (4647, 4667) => 1.09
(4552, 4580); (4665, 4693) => 1.15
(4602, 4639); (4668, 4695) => 1.02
